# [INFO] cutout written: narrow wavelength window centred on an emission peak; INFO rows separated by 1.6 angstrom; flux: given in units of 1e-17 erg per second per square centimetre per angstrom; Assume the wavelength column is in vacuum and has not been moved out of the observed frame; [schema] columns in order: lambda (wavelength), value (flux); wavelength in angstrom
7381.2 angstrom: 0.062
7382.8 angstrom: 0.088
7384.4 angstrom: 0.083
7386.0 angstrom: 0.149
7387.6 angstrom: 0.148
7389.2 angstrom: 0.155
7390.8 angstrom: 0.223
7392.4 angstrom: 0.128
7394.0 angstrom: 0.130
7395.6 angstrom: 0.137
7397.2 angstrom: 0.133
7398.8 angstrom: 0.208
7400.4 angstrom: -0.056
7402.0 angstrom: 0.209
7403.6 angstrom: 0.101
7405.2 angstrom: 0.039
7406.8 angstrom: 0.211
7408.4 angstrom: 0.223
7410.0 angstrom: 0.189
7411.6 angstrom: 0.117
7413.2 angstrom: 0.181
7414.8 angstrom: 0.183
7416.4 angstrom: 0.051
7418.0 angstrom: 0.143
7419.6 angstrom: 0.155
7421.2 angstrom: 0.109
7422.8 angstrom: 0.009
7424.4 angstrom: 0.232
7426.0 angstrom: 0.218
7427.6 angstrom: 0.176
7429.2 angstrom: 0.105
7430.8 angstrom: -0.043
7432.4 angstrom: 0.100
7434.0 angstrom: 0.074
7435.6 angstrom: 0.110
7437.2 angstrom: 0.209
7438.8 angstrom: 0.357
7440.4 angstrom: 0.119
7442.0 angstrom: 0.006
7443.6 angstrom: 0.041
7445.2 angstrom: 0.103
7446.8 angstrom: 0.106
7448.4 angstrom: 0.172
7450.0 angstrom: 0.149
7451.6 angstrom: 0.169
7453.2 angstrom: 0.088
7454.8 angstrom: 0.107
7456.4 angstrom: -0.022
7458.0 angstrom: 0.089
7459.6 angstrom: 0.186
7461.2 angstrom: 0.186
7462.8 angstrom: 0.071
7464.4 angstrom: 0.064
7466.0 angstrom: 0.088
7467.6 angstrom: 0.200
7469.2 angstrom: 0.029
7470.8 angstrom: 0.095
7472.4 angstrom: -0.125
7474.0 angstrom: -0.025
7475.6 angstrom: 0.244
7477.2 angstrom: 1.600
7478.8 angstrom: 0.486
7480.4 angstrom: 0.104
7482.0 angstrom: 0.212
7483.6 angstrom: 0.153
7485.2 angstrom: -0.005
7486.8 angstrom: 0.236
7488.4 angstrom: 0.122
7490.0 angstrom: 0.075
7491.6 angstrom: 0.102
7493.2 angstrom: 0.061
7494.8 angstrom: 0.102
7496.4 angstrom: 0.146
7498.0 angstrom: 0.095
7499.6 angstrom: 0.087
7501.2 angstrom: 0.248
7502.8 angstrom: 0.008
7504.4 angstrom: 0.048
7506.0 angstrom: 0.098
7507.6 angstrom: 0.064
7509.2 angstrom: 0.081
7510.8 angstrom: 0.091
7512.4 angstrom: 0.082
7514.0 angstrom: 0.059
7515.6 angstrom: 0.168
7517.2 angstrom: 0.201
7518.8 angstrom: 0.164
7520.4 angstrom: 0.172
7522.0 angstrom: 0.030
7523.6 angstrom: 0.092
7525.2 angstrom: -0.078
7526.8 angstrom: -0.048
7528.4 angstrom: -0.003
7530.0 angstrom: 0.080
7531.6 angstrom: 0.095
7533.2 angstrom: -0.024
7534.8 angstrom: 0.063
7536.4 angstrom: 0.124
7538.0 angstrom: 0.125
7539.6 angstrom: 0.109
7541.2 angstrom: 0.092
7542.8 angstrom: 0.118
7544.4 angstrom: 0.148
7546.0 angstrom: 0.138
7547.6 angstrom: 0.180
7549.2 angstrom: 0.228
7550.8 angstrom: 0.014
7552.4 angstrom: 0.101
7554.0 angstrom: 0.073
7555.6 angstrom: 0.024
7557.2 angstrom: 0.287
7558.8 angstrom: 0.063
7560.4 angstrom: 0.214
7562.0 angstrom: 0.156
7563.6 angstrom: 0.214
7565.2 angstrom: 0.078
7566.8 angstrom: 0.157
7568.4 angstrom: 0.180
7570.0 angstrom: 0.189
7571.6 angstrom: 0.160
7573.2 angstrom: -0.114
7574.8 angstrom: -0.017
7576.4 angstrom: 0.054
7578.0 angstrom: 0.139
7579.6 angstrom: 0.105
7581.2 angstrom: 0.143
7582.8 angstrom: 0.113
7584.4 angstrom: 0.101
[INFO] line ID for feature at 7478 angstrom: H-alpha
